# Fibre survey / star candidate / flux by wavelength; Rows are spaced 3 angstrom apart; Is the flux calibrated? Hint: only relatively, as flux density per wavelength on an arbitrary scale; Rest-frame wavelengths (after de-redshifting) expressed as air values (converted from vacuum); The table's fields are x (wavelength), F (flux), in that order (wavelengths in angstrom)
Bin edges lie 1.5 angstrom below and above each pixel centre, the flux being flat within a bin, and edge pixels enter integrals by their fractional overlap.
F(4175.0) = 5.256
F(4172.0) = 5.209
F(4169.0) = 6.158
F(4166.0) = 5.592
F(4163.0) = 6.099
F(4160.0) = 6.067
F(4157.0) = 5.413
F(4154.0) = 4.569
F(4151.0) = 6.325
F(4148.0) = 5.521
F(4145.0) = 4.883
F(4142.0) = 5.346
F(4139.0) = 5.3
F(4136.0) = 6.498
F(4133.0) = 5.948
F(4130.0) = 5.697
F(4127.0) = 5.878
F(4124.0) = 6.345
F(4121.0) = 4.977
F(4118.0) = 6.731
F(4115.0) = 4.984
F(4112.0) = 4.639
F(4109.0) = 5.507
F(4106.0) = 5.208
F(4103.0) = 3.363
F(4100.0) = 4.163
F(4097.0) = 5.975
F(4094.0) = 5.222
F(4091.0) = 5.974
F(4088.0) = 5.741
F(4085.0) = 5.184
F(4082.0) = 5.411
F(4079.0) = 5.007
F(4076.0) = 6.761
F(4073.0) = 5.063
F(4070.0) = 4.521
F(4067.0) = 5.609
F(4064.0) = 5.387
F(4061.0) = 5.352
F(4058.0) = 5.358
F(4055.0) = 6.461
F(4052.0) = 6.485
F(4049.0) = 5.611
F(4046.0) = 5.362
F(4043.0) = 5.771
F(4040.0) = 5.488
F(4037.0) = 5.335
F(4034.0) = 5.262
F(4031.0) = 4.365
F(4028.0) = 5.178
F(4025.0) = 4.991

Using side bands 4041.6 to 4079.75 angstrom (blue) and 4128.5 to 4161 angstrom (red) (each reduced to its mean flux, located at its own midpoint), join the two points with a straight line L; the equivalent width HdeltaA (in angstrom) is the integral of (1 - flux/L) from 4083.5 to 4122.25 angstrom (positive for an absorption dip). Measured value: 2.71 angstrom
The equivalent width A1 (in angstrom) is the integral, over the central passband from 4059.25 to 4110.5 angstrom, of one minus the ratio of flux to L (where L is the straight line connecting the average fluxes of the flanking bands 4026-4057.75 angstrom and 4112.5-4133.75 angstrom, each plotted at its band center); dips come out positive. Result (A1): 3.4 angstrom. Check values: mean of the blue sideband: 5.52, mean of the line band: 5.26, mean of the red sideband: 5.73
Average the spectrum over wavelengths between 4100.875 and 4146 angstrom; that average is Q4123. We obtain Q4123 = 5.41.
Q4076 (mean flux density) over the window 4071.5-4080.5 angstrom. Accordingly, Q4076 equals 5.61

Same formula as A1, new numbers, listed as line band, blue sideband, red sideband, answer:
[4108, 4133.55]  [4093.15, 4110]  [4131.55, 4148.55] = -1.9 angstrom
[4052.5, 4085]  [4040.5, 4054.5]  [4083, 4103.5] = 0.1 angstrom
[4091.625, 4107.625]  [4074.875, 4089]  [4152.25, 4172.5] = 2.1 angstrom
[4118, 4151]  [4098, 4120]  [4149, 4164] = -2.4 angstrom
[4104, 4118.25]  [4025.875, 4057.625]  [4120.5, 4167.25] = 1.0 angstrom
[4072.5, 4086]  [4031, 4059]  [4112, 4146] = 0.3 angstrom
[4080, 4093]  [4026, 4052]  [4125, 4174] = -0.1 angstrom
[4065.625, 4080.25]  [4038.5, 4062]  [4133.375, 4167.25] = 0.8 angstrom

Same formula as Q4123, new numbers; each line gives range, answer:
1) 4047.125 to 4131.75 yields 5.45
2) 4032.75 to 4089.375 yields 5.54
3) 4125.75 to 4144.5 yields 5.73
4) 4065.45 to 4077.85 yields 5.47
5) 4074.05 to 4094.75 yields 5.62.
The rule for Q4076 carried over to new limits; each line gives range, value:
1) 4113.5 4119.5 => 5.86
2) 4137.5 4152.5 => 5.47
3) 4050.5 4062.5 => 5.91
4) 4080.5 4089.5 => 5.45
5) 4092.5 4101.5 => 5.12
